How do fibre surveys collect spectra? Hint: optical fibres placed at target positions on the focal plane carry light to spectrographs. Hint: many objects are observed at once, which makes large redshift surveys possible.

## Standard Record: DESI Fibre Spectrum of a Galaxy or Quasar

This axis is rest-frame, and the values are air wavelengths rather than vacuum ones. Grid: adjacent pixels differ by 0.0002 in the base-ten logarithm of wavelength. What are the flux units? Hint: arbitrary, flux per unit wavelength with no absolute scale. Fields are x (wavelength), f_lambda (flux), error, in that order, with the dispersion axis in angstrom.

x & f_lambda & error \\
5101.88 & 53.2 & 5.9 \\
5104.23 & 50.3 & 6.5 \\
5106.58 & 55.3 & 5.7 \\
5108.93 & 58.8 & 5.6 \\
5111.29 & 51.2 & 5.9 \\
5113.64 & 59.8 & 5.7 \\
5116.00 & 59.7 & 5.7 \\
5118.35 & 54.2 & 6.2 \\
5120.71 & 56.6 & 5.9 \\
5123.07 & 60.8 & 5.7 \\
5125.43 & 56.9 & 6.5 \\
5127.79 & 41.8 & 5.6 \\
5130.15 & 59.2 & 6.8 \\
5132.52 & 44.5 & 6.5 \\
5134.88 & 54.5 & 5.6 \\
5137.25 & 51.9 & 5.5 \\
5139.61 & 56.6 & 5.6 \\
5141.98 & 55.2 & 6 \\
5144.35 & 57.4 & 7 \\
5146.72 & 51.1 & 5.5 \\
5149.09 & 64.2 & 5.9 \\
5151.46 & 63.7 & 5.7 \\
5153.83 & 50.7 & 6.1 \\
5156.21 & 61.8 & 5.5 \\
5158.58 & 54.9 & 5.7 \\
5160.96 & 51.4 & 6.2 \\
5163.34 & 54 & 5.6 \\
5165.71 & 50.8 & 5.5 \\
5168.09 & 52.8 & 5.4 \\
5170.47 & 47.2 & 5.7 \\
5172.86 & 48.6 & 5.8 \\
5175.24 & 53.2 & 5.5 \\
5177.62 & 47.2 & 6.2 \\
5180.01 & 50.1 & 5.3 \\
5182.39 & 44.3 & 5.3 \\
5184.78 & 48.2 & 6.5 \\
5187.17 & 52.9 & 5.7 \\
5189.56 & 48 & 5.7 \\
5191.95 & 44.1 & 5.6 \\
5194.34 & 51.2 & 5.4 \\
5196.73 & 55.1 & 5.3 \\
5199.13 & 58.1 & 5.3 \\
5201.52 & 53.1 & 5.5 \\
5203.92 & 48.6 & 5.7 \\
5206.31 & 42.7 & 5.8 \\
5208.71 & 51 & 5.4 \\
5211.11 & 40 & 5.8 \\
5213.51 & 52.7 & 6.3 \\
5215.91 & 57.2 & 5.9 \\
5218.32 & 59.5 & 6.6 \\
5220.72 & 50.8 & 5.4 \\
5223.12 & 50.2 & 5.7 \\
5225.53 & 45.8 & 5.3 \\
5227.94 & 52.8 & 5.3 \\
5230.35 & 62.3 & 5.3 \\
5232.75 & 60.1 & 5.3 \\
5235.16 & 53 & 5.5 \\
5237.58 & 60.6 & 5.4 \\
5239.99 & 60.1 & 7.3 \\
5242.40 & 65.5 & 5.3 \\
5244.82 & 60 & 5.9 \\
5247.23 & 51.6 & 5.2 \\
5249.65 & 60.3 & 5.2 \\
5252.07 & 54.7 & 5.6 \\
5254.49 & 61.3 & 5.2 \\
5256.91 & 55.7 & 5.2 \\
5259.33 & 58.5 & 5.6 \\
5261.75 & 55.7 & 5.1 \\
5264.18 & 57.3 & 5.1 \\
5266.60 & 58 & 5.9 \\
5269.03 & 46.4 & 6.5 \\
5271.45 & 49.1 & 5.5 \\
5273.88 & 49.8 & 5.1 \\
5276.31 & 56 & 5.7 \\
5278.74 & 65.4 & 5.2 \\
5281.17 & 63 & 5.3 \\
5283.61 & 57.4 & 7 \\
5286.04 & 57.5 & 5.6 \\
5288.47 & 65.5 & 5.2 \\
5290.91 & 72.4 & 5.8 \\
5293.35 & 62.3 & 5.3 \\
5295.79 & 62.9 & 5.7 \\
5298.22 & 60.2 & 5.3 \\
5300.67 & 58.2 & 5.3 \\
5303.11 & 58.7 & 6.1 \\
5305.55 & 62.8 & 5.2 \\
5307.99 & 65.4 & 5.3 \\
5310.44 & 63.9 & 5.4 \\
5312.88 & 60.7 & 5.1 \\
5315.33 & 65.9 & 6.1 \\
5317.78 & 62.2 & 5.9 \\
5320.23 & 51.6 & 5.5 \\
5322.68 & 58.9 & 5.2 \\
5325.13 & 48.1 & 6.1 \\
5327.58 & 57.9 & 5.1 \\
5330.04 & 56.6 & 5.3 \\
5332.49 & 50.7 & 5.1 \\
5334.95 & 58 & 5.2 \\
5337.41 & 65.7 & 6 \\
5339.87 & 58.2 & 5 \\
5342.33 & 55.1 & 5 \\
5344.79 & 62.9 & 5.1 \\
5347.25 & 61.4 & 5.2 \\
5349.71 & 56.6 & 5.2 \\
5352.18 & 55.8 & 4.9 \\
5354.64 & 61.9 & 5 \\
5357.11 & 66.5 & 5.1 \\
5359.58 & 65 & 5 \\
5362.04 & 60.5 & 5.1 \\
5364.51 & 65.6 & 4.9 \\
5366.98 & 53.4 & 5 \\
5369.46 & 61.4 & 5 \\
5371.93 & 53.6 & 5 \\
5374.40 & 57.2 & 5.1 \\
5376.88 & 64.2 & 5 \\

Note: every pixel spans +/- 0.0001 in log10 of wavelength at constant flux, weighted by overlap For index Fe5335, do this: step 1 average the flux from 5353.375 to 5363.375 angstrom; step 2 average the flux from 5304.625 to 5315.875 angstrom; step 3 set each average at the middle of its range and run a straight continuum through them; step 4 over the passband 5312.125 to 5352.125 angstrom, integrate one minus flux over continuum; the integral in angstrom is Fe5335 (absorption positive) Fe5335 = 3.5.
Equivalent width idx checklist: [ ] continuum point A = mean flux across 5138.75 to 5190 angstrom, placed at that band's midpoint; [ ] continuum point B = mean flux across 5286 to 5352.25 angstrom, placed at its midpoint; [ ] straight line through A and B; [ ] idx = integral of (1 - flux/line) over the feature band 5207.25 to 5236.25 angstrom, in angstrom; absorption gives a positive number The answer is 1.4 angstrom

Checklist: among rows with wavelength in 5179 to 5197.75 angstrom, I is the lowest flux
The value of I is 44.1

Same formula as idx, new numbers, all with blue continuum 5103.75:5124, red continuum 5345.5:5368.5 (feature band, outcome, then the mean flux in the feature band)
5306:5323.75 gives -0.4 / 61.3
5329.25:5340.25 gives 0.5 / 57.8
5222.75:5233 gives 0.8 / 54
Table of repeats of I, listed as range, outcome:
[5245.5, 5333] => 46.4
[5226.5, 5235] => 52.8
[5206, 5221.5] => 40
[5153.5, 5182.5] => 44.3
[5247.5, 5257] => 54.7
